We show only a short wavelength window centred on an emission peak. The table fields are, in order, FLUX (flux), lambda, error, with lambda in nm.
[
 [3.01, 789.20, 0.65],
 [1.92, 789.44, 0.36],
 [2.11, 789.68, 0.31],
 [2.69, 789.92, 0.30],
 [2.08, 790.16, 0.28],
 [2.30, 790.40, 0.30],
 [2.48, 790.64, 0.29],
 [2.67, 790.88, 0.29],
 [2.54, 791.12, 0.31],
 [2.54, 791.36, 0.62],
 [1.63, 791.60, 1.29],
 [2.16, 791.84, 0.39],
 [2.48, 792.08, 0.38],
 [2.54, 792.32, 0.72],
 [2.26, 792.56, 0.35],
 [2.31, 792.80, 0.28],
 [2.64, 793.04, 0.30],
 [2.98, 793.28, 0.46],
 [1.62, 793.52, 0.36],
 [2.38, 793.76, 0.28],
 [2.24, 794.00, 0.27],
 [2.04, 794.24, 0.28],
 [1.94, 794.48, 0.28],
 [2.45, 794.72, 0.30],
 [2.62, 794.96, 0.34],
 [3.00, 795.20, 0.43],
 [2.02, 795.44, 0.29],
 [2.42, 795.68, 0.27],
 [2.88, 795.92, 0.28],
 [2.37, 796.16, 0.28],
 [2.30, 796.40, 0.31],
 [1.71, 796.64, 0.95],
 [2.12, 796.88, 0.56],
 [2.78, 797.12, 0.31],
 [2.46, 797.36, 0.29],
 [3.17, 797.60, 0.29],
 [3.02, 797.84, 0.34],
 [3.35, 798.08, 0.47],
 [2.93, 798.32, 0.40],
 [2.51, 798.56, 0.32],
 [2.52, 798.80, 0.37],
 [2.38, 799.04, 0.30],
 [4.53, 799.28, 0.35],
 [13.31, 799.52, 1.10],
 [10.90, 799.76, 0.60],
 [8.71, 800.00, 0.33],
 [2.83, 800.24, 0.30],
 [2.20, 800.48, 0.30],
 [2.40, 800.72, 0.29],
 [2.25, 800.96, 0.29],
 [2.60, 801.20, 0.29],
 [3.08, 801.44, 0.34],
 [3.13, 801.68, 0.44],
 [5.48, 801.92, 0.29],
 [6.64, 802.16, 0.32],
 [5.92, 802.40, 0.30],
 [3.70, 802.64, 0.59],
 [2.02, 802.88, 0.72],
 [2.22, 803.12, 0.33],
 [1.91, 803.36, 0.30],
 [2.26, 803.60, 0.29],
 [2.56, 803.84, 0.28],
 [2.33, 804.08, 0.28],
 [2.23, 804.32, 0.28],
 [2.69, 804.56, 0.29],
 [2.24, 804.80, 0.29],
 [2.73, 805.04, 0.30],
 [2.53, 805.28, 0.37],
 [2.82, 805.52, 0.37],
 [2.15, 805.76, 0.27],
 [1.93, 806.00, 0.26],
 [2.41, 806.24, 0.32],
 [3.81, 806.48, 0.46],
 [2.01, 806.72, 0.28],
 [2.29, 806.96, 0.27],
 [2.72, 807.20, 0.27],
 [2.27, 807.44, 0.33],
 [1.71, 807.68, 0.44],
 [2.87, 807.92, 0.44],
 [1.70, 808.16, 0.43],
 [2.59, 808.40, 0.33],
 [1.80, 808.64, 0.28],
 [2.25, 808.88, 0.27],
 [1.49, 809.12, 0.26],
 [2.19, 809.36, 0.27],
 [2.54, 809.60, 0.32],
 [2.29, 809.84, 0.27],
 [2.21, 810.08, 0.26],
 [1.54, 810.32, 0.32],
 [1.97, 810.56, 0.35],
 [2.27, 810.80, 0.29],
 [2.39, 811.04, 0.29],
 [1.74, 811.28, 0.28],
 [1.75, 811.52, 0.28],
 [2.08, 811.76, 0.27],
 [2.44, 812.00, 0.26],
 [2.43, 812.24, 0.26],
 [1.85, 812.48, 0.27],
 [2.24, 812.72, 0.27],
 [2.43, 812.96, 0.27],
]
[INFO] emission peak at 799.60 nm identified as H-alpha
